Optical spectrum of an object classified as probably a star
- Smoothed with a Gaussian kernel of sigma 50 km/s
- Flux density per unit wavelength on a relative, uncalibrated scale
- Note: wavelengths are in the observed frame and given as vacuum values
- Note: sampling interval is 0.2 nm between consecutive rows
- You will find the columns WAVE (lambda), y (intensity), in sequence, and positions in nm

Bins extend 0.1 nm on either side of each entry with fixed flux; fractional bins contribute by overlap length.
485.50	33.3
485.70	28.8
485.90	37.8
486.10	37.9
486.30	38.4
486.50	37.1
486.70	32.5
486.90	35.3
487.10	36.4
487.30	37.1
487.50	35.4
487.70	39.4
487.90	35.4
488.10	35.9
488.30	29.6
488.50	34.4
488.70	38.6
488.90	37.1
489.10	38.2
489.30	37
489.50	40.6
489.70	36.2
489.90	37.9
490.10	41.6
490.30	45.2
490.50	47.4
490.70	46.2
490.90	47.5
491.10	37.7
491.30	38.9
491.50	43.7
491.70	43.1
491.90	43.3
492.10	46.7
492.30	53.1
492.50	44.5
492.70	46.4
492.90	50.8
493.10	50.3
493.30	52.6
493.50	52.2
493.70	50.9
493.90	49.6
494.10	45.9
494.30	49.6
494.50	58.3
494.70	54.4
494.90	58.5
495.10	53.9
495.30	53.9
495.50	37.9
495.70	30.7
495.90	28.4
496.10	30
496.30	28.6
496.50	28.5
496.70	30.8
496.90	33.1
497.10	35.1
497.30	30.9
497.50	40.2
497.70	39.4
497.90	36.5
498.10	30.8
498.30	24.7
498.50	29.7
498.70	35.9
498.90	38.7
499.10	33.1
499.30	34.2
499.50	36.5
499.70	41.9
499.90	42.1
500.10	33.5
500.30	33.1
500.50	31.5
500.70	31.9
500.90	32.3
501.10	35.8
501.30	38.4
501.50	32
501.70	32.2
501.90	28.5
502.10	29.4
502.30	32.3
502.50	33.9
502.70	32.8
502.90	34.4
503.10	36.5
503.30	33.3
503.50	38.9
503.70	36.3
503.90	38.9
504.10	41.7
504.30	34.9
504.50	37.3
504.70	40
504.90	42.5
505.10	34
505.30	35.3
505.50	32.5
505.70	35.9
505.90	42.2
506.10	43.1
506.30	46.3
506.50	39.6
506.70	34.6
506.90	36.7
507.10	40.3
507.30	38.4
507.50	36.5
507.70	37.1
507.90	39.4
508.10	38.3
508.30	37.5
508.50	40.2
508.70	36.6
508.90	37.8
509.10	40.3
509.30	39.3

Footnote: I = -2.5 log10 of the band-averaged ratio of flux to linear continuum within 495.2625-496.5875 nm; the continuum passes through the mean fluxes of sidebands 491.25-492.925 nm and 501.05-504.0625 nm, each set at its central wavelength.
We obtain 0.25 mag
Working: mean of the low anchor 45.6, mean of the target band 33.1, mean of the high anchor 34.4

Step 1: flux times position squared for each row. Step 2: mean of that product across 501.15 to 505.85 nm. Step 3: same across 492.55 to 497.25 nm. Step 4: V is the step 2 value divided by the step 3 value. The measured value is 0.84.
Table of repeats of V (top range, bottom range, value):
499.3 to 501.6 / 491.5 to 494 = 0.75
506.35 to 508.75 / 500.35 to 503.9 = 1.16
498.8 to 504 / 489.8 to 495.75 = 0.76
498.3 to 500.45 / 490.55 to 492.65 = 0.82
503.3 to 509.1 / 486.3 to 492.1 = 1.05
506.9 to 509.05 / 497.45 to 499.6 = 1.15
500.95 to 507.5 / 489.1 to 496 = 0.84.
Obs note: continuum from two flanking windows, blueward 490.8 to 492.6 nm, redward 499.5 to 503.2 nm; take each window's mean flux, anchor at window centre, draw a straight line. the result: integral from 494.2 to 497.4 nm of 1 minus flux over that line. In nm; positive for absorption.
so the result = 0.000 nm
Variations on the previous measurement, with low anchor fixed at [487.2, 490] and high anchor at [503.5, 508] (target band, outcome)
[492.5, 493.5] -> -0.34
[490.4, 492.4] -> -0.43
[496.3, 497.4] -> 0.18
